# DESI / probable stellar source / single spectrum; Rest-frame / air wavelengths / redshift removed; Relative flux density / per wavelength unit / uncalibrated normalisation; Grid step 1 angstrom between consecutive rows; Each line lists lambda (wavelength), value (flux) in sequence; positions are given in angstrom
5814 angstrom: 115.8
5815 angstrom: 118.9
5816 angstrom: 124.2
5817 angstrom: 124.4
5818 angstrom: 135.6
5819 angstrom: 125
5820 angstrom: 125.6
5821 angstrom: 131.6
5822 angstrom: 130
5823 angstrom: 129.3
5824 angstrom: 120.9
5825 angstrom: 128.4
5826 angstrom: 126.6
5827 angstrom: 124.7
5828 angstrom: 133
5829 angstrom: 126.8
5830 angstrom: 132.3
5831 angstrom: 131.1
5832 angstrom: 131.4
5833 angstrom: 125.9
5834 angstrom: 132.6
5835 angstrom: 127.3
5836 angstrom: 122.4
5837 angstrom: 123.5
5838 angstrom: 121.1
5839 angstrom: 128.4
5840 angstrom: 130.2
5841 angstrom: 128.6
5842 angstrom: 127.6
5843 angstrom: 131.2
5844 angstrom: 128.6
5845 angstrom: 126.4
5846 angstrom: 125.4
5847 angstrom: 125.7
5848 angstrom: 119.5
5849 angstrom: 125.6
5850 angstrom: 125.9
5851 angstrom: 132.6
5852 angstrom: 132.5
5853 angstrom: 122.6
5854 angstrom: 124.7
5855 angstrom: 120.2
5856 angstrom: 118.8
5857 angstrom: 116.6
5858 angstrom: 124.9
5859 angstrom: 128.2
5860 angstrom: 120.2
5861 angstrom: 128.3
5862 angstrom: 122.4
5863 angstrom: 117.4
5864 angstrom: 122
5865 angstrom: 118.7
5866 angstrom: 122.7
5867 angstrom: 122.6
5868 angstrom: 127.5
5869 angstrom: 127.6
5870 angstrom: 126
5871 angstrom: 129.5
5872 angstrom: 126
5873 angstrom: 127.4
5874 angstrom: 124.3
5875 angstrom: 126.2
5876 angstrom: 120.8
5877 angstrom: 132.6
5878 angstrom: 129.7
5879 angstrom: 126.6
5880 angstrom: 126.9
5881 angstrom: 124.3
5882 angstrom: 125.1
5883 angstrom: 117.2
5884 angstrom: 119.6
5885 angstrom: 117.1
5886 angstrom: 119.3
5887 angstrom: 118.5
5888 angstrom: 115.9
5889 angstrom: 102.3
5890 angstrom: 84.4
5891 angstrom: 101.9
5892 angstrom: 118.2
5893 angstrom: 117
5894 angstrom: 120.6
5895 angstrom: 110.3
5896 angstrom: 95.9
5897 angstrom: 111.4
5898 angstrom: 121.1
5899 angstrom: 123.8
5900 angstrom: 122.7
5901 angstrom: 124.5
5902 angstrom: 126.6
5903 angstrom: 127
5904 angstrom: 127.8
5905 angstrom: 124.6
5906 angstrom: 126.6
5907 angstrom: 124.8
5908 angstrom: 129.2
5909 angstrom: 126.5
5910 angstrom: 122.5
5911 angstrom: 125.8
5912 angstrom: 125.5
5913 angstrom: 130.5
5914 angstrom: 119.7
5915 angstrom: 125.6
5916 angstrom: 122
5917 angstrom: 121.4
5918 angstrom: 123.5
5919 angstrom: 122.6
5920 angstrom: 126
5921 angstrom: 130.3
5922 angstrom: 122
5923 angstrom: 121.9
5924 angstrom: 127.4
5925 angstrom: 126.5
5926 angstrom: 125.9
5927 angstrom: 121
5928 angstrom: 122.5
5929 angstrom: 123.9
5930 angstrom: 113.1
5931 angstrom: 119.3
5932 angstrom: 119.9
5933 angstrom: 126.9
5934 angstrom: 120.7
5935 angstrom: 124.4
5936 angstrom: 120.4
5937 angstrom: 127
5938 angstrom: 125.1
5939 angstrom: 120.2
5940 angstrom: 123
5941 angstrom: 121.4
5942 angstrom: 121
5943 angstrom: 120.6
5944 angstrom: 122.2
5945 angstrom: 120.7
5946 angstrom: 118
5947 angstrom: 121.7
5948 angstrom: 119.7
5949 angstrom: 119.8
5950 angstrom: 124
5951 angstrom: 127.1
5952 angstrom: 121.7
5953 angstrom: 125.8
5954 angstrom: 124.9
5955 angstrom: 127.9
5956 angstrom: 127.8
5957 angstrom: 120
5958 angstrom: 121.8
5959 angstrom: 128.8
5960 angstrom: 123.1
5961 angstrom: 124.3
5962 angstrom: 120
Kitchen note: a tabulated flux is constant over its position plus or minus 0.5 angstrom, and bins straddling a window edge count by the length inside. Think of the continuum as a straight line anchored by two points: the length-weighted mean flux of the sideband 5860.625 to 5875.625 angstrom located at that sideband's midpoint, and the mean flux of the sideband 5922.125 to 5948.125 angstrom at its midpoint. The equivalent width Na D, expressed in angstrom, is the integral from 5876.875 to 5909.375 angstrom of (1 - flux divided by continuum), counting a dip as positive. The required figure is 1.2 angstrom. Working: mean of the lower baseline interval 125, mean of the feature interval 119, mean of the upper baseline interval 122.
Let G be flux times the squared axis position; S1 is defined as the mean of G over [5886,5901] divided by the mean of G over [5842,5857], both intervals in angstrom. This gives 0.91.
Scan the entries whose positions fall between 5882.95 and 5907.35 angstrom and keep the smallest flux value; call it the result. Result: 84.4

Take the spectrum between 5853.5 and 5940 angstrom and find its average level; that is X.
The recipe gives 122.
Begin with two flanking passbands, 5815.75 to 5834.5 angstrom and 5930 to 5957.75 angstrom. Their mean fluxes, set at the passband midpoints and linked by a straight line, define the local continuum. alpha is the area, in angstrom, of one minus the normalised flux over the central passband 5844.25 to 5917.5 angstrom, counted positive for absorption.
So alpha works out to 2.1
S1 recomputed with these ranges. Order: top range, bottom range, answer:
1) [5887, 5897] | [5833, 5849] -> 0.87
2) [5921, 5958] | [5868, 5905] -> 1.04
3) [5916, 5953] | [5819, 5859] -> 1.00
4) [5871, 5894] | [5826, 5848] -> 0.95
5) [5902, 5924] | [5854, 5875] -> 1.03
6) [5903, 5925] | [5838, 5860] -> 1.02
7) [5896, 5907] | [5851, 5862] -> 1.00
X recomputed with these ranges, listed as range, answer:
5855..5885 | 124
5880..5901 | 115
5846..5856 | 125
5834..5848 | 127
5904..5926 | 125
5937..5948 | 122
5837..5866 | 125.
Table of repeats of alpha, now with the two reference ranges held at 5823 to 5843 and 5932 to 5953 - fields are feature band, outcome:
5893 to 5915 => 0.3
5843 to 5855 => 0.1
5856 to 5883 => 0.3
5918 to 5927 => -0.1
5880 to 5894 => 1.2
